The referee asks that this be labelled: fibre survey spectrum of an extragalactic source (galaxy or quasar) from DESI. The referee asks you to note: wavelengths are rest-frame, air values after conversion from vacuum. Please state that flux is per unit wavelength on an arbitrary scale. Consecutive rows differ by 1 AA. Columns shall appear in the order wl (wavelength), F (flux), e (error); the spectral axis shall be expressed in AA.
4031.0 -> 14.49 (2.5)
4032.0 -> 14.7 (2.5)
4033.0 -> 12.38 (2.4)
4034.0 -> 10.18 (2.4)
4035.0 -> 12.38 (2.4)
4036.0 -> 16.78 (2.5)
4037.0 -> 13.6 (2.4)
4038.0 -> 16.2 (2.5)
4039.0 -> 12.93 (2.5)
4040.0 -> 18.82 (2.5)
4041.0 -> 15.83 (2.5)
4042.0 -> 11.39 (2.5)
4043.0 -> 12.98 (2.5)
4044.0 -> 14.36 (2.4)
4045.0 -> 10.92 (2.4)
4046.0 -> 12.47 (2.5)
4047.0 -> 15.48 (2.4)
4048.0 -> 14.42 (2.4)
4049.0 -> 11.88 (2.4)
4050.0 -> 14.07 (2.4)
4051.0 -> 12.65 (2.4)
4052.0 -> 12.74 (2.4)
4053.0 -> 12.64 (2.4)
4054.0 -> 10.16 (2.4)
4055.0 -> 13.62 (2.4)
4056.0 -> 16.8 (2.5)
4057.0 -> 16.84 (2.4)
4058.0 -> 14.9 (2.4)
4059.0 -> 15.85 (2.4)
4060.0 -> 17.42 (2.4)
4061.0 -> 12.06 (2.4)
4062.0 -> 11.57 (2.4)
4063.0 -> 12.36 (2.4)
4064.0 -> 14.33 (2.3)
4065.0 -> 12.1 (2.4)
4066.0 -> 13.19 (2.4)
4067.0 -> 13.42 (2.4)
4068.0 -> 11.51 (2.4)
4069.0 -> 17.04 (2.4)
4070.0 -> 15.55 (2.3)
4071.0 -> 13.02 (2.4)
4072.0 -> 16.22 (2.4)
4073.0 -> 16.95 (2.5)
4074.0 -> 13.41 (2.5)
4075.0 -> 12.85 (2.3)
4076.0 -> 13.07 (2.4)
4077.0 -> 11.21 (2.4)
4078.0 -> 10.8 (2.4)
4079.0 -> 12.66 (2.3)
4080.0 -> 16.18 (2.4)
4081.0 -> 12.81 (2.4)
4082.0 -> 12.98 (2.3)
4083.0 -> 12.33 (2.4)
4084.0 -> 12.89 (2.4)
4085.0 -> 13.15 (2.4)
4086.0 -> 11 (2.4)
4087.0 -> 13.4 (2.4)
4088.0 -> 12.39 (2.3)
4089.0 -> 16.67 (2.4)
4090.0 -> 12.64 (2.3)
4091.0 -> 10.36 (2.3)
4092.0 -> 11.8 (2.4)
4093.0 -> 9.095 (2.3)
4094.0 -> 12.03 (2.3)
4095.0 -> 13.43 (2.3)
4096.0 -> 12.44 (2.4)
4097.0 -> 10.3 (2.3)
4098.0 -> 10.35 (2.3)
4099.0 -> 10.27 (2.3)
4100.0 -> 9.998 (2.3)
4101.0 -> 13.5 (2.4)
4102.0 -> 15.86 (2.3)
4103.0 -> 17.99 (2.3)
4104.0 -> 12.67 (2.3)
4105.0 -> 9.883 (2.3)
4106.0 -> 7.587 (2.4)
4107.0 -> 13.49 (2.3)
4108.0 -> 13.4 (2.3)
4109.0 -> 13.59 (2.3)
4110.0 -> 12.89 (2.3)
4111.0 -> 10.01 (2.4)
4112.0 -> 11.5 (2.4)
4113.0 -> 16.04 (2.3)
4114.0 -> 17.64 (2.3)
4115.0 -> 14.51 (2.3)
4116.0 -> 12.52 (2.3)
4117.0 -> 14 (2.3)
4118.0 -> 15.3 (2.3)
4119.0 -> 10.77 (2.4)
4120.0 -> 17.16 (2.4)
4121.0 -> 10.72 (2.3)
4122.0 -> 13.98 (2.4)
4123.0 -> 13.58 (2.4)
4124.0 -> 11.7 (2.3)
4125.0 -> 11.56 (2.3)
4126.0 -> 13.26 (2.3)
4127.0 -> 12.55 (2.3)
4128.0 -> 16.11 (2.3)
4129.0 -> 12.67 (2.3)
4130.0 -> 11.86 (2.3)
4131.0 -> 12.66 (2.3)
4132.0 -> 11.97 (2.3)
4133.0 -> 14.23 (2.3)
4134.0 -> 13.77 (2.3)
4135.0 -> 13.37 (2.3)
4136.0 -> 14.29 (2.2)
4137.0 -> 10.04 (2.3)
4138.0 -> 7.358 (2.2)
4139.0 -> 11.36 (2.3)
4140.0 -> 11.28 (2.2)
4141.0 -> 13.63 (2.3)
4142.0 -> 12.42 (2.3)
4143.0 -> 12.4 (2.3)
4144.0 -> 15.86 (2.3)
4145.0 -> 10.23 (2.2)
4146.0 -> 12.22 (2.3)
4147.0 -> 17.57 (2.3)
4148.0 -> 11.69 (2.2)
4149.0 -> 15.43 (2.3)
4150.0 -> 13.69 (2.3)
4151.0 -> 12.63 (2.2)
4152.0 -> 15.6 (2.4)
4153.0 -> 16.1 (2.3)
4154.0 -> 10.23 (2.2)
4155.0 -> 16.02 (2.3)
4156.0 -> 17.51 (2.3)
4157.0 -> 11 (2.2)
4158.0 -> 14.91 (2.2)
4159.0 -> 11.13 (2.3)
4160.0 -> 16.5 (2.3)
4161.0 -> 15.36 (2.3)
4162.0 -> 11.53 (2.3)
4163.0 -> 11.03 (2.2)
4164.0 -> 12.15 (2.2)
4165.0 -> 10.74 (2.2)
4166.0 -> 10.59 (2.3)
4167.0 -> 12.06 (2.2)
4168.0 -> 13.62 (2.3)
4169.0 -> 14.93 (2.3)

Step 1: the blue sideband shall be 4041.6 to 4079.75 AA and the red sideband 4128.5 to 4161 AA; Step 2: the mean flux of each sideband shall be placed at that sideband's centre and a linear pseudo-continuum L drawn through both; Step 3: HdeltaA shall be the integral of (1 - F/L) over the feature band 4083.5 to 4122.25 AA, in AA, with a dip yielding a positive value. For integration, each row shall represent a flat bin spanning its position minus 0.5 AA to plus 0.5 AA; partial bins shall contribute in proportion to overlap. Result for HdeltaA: 1.9 AA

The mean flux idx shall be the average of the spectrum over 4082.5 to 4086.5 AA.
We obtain 12.3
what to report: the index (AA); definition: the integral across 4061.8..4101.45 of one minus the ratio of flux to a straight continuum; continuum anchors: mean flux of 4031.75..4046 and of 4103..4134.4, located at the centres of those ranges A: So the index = 1.8 AA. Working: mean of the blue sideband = 13.8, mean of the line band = 12.8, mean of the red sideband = 13.1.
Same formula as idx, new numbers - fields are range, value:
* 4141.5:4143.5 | 12.4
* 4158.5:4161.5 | 14.3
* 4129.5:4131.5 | 12.3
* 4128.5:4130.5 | 12.3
